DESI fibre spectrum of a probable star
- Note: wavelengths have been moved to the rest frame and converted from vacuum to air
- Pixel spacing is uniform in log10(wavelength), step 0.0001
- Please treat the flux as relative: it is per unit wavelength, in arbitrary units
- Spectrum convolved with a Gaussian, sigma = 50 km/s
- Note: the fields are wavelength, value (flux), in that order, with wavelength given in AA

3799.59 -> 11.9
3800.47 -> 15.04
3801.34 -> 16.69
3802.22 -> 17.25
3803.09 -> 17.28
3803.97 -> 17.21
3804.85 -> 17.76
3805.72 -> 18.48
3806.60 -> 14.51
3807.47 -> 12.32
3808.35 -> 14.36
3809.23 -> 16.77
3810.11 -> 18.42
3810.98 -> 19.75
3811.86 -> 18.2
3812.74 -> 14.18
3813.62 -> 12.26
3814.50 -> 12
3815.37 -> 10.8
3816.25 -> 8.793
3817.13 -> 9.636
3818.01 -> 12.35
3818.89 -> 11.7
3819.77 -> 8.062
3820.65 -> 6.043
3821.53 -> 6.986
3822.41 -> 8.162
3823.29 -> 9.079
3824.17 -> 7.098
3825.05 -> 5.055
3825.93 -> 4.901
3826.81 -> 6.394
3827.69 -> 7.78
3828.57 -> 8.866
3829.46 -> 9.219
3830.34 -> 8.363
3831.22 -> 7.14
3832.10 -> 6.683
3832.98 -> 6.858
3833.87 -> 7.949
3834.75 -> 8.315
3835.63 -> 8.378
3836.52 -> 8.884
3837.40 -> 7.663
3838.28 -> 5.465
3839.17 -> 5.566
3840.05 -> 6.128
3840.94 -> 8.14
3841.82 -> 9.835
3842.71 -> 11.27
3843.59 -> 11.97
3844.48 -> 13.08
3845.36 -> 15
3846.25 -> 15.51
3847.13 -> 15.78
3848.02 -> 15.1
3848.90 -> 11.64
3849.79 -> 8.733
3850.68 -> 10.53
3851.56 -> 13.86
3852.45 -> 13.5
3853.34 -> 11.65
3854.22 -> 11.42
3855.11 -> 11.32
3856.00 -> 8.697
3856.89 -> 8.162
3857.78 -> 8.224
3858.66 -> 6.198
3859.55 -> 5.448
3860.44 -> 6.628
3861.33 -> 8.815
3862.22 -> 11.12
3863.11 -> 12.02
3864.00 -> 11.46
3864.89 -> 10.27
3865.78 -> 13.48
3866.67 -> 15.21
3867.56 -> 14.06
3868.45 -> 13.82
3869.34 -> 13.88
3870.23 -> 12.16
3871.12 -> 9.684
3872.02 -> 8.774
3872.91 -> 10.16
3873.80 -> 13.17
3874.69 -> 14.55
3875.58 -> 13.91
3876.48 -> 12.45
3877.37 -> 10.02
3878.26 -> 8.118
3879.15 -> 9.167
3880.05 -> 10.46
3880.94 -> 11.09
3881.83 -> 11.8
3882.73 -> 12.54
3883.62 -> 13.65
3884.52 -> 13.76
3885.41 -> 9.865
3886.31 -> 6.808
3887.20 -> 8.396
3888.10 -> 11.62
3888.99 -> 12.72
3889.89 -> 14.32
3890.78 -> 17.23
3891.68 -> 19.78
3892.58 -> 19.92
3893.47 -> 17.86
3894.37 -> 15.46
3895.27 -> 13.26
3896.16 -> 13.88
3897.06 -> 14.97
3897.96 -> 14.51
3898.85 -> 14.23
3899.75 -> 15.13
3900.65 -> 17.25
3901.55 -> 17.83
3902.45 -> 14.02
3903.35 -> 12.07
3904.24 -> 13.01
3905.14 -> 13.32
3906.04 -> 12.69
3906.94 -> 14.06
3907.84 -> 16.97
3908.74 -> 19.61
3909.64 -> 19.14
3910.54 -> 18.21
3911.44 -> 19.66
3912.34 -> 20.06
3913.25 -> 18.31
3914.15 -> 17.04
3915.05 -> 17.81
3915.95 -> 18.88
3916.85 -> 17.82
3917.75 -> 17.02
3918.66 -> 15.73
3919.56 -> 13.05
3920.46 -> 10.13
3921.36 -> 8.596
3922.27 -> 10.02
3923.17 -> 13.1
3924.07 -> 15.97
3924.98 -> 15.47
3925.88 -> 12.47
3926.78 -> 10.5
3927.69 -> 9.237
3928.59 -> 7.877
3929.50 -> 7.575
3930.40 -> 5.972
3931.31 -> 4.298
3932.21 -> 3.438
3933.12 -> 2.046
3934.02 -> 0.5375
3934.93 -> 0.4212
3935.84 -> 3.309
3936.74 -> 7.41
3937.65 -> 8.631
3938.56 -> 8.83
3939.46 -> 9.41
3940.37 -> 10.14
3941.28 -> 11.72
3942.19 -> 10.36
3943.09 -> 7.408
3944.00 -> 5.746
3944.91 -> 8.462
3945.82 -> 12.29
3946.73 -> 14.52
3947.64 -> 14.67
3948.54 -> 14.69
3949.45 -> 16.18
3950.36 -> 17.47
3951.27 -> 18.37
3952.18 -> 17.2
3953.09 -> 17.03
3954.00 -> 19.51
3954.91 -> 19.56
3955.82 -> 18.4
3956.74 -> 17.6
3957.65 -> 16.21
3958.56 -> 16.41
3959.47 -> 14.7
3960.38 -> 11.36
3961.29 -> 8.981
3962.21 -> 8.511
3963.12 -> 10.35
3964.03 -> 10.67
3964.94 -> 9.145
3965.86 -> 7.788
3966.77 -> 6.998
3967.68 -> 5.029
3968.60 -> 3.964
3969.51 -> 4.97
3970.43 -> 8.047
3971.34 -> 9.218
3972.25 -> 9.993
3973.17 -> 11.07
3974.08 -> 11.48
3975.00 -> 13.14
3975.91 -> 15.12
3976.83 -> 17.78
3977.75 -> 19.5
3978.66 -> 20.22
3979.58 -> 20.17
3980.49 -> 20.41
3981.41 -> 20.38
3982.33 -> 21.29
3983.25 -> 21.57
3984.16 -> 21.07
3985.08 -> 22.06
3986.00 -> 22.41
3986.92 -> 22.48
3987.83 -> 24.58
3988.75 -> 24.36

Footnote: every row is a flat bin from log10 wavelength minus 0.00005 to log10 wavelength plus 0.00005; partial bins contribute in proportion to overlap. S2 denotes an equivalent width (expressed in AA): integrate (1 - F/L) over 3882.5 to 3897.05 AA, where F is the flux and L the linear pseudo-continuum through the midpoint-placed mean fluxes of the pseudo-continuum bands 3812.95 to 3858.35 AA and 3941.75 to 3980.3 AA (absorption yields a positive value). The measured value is -3.8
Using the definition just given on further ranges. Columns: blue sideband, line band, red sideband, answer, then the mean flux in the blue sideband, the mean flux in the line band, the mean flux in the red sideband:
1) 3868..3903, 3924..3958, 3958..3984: 5.2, 13.1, 11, 12.9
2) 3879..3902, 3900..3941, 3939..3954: 3.8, 13.8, 12.2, 13.1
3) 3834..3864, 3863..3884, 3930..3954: -3.9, 10.1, 11.9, 9.84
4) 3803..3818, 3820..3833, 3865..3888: 6.2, 14.7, 7.27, 11.6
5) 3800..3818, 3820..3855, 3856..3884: 9.7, 15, 9.35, 10.9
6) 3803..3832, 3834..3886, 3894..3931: 7.7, 11.4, 10.9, 14.4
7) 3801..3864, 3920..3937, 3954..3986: 6.8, 10.8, 7.82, 14.1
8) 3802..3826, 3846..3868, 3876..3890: 0.9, 12.5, 11.1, 11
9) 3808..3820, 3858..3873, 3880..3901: 3.2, 13.5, 10.8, 13.8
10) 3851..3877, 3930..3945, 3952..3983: 7.7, 11.2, 6.31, 13.6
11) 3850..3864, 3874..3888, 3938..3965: -0.6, 9.87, 11.2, 13.2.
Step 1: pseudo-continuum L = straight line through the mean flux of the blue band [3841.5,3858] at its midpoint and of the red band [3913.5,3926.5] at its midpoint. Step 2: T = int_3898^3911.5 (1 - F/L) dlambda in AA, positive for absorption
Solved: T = -1.6 AA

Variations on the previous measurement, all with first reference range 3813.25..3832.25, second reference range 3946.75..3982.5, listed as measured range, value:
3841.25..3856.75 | -4.3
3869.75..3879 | -0.7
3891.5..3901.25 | -4.0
